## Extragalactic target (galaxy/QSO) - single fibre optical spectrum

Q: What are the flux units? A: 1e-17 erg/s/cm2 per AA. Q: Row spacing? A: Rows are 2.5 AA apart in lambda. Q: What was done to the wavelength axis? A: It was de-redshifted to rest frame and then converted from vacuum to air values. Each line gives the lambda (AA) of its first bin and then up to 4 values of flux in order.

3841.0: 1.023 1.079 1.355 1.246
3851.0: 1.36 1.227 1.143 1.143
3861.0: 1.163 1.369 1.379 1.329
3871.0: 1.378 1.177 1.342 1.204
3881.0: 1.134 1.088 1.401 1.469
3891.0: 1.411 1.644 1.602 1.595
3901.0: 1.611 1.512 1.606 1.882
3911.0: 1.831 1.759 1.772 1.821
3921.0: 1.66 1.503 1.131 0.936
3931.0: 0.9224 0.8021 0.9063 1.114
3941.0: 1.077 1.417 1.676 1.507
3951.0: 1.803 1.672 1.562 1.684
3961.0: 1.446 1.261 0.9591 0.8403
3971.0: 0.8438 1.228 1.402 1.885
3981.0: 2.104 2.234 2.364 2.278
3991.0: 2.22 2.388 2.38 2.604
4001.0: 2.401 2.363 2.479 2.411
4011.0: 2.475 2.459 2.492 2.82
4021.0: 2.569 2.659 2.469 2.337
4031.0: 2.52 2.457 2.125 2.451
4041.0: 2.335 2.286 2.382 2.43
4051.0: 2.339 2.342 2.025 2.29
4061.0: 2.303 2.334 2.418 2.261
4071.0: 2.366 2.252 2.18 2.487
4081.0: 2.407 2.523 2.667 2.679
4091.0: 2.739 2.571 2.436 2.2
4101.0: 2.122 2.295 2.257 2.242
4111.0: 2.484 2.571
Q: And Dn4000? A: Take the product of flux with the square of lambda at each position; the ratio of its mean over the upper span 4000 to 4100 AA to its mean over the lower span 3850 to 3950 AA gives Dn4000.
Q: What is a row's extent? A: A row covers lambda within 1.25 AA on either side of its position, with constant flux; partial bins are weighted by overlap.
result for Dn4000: 1.89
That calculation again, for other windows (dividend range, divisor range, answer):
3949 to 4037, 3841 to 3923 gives 1.53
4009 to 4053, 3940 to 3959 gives 1.64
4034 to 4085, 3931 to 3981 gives 1.84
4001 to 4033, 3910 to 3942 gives 1.98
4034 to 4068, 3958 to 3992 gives 1.48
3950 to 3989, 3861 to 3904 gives 1.20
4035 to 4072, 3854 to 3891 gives 2.00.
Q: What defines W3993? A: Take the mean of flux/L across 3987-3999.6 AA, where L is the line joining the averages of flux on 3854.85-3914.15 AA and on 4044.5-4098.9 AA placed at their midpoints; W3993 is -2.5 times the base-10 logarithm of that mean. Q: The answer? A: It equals -0.19 mag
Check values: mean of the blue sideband 1.42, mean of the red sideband 2.39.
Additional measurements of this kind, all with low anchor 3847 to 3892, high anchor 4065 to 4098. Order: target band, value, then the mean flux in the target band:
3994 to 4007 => -0.214 mag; 2.44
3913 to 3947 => 0.220 mag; 1.31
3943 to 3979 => 0.257 mag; 1.4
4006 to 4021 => -0.214 mag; 2.53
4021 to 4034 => -0.161 mag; 2.5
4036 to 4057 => -0.027 mag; 2.32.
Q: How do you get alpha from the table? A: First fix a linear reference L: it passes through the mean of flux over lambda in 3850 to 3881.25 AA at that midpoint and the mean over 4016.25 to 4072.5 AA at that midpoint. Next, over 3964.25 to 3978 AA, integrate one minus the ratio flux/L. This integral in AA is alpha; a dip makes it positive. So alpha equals 5.9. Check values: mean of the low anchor 1.26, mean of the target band 1.11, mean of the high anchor 2.39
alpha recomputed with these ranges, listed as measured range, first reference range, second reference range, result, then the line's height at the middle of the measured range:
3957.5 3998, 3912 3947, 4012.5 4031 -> 5.2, 1.96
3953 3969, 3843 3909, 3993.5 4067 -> 4.8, 1.94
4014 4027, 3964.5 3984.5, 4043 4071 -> -4.6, 1.92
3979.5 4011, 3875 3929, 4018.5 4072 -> -4.3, 2.07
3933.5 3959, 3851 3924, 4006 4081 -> 5.8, 1.81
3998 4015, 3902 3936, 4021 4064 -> -2.9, 2.1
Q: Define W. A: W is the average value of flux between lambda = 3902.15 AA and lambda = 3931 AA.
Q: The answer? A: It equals 1.55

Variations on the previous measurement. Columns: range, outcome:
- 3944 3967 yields 1.51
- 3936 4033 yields 1.95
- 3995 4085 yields 2.4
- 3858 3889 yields 1.27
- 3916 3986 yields 1.41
